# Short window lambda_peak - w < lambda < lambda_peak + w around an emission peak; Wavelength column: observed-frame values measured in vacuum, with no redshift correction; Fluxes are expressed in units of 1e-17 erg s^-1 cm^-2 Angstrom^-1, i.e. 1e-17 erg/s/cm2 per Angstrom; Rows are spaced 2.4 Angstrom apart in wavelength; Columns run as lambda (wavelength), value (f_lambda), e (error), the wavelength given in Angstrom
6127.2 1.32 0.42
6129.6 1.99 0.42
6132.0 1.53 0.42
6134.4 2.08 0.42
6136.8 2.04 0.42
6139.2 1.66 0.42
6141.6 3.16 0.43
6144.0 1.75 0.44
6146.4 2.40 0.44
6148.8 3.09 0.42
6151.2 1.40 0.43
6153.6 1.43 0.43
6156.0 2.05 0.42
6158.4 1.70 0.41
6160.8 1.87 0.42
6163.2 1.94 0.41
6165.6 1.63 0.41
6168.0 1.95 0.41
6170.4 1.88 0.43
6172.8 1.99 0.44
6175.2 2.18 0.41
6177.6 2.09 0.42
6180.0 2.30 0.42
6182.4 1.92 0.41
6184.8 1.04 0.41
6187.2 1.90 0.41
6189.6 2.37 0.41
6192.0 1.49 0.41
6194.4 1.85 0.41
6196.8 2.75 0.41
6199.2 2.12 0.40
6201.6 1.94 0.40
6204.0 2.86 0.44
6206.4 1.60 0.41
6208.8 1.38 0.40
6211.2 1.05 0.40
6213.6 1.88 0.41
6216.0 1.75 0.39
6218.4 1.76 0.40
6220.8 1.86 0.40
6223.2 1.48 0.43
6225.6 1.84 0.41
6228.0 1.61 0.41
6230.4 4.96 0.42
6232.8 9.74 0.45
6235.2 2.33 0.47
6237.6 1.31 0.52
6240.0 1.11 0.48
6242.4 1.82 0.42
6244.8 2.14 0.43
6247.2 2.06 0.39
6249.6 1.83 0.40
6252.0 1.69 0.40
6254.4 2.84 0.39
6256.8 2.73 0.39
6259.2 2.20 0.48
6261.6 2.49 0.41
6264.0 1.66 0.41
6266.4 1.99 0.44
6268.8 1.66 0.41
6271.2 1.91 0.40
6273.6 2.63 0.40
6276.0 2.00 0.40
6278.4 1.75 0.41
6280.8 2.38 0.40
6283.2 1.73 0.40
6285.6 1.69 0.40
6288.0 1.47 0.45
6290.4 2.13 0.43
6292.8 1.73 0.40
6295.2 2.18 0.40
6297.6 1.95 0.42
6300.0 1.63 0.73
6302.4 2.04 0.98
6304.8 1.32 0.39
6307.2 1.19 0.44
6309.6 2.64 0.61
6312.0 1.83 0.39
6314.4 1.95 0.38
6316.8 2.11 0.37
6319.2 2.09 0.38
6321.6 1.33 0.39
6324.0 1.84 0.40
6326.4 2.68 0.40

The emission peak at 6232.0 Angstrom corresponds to H-beta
